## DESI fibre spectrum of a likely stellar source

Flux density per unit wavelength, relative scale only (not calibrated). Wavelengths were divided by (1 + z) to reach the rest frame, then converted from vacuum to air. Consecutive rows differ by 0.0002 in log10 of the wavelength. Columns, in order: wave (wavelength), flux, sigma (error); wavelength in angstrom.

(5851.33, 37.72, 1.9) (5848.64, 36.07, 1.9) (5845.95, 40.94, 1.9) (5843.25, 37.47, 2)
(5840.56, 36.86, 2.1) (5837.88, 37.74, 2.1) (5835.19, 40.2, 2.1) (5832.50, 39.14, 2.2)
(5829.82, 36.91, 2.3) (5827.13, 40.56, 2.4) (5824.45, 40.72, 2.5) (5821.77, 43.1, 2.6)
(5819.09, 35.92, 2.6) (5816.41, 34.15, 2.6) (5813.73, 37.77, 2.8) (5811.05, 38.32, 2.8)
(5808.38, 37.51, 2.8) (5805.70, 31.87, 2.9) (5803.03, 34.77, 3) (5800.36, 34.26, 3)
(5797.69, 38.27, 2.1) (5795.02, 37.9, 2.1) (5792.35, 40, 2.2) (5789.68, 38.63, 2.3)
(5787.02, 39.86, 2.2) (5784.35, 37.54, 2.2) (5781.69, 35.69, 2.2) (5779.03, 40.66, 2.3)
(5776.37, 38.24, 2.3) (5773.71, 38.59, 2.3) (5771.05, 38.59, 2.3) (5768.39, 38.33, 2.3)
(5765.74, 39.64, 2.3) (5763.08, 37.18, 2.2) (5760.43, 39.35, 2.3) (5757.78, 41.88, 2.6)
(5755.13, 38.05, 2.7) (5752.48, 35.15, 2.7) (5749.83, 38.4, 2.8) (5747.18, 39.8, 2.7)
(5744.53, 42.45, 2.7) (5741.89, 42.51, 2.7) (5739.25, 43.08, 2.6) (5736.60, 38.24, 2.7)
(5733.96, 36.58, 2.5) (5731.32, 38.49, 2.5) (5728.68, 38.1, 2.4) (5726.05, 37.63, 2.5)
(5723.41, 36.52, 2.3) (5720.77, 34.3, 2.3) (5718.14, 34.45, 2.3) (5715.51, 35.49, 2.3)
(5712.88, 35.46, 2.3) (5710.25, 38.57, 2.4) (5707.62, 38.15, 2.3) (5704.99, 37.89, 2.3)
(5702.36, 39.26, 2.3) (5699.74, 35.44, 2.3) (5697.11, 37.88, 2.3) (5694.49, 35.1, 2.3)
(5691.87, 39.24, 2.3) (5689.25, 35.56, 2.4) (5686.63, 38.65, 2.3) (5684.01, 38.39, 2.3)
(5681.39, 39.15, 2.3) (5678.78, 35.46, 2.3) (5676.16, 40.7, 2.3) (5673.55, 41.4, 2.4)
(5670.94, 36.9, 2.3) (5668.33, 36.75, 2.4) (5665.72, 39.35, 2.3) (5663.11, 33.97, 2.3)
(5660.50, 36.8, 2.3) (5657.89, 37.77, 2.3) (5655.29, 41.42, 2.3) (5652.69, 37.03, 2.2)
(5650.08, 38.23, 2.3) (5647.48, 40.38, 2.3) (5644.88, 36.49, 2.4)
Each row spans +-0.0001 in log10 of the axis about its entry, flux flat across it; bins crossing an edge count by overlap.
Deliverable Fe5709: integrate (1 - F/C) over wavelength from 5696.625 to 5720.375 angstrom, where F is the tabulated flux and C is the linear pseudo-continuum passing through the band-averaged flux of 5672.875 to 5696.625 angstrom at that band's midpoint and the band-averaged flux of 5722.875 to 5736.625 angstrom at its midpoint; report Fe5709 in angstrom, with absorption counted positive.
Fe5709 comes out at 0.6 angstrom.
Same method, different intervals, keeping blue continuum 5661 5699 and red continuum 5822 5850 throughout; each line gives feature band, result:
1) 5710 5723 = 0.85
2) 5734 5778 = -1.17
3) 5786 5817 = 1.29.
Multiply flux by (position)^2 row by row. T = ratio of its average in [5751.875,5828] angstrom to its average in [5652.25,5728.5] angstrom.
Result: 1.05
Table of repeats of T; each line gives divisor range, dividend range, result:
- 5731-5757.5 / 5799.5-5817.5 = 0.92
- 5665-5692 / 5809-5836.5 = 1.06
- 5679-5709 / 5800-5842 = 1.04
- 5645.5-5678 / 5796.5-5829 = 1.03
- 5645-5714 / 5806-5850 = 1.06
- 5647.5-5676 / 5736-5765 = 1.07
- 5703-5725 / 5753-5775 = 1.08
